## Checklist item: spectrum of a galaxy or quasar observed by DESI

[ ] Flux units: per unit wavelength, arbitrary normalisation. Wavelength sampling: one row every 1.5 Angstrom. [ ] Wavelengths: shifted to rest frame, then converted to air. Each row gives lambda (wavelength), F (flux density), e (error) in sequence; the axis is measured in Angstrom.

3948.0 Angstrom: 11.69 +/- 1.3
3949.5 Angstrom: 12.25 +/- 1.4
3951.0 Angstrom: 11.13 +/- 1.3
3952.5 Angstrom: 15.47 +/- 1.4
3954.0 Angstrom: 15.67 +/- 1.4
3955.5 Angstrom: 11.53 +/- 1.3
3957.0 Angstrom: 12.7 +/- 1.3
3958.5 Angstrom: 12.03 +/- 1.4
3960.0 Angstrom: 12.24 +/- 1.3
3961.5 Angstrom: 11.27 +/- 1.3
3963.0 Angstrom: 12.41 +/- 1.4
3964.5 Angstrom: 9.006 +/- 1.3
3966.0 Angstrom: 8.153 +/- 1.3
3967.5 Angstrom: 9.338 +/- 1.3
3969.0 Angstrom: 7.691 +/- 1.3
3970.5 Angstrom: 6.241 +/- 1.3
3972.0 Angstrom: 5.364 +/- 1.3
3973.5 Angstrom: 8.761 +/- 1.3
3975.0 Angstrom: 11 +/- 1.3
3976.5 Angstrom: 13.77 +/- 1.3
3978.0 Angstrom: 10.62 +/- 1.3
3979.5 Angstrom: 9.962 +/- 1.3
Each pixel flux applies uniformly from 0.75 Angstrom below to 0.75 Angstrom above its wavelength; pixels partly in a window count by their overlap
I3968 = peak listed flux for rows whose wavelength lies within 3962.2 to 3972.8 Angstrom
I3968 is 12.41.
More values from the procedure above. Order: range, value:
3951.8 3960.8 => 15.67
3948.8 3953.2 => 15.47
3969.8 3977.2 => 13.77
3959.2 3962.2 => 12.24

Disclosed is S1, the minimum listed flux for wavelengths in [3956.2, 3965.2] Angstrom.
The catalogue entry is 9.006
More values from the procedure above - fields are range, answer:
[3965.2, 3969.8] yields 7.691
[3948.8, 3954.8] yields 11.13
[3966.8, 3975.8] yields 5.364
